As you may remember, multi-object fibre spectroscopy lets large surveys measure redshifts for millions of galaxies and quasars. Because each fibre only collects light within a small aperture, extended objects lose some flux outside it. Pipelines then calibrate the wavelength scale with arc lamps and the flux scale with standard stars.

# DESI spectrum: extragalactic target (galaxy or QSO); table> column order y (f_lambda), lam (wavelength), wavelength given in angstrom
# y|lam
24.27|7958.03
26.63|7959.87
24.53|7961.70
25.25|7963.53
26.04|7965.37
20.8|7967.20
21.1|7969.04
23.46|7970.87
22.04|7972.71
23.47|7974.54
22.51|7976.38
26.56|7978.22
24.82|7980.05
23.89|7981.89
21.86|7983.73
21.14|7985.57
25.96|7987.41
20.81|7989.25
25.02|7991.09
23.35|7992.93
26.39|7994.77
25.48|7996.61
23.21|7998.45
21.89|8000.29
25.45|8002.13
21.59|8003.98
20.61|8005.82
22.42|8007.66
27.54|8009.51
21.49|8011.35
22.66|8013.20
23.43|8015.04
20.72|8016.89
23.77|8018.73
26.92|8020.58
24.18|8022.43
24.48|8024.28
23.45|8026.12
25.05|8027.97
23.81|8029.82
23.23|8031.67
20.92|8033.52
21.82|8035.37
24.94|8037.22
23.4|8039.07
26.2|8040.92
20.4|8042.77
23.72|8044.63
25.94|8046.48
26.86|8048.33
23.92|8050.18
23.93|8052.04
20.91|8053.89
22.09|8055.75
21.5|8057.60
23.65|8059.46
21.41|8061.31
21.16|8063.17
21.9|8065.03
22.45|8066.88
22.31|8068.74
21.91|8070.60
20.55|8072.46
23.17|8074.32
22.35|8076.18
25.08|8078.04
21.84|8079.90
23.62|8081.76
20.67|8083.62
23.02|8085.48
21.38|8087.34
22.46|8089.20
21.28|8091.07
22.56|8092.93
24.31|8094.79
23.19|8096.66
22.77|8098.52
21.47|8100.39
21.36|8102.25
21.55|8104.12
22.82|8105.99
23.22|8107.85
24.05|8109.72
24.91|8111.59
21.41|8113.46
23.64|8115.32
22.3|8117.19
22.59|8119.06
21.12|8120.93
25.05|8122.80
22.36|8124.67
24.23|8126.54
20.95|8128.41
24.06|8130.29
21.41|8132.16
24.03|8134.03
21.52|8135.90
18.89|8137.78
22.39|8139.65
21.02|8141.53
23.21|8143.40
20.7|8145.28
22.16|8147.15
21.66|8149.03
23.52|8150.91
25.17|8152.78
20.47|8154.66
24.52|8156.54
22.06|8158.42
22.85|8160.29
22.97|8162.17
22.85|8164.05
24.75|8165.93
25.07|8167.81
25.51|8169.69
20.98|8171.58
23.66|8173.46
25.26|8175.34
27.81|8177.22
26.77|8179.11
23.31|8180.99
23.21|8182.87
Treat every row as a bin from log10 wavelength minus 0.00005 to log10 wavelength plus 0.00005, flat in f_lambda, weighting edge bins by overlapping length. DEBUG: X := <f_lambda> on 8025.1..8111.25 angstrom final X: 22.8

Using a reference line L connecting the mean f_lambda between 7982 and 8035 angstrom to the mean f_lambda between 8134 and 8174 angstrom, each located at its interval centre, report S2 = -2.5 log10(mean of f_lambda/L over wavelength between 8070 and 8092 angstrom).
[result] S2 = 0.04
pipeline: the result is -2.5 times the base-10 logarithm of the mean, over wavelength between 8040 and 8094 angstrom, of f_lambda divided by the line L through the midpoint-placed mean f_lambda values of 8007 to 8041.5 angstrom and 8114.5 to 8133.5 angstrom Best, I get 0.03 mag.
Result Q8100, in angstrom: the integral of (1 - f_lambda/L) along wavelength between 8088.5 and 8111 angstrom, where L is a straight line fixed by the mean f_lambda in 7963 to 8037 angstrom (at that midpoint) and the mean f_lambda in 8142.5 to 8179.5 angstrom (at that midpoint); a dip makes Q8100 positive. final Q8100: 0.9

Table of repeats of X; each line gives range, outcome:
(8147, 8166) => 23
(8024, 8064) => 23.3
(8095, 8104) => 22.3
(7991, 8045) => 23.6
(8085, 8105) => 22.3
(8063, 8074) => 21.8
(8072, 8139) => 22.5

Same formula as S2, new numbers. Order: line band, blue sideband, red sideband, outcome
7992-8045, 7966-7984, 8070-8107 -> -0.03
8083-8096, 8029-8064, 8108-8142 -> 0.03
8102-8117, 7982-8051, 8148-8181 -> 0.04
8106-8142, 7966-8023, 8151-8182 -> 0.06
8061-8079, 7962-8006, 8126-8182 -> 0.05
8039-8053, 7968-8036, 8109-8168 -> -0.05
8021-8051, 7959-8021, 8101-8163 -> -0.03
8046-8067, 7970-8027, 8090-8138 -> 0.01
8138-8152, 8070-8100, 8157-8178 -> 0.08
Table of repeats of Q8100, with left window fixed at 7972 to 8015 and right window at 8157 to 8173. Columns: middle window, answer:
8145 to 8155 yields 0.4 angstrom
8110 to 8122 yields 0.3 angstrom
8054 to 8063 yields 0.6 angstrom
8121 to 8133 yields 0.3 angstrom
